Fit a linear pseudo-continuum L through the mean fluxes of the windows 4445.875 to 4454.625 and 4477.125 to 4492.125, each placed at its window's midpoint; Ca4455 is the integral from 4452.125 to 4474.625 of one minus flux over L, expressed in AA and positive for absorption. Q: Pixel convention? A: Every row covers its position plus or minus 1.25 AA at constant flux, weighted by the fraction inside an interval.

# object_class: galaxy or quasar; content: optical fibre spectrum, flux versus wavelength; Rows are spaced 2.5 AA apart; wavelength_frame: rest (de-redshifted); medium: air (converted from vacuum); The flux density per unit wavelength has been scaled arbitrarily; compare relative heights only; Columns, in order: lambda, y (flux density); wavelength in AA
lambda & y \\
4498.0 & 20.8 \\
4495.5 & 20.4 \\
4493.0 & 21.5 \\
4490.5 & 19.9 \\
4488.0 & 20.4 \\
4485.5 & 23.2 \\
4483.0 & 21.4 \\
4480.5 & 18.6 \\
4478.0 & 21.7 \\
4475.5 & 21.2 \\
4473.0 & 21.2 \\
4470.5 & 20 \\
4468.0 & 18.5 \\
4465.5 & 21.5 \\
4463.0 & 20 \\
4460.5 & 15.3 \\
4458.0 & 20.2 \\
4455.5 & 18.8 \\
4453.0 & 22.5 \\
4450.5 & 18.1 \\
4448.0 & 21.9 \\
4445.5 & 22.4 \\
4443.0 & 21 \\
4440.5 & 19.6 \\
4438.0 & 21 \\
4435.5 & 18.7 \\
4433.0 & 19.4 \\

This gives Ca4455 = 1.2 AA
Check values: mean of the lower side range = 20.9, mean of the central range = 19.8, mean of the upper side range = 20.9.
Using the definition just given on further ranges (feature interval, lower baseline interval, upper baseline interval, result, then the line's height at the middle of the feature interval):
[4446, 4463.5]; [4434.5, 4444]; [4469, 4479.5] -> 0.68 AA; 20.5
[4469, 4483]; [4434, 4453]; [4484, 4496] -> 0.24 AA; 20.9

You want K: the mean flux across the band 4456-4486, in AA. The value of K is 20.1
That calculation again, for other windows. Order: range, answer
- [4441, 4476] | 20.2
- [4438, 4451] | 20.8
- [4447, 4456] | 20.4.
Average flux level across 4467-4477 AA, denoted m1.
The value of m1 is 20.3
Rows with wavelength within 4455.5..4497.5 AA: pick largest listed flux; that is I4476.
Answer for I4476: 23.2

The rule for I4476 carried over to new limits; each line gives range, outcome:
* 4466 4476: 21.2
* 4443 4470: 22.5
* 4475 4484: 21.7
